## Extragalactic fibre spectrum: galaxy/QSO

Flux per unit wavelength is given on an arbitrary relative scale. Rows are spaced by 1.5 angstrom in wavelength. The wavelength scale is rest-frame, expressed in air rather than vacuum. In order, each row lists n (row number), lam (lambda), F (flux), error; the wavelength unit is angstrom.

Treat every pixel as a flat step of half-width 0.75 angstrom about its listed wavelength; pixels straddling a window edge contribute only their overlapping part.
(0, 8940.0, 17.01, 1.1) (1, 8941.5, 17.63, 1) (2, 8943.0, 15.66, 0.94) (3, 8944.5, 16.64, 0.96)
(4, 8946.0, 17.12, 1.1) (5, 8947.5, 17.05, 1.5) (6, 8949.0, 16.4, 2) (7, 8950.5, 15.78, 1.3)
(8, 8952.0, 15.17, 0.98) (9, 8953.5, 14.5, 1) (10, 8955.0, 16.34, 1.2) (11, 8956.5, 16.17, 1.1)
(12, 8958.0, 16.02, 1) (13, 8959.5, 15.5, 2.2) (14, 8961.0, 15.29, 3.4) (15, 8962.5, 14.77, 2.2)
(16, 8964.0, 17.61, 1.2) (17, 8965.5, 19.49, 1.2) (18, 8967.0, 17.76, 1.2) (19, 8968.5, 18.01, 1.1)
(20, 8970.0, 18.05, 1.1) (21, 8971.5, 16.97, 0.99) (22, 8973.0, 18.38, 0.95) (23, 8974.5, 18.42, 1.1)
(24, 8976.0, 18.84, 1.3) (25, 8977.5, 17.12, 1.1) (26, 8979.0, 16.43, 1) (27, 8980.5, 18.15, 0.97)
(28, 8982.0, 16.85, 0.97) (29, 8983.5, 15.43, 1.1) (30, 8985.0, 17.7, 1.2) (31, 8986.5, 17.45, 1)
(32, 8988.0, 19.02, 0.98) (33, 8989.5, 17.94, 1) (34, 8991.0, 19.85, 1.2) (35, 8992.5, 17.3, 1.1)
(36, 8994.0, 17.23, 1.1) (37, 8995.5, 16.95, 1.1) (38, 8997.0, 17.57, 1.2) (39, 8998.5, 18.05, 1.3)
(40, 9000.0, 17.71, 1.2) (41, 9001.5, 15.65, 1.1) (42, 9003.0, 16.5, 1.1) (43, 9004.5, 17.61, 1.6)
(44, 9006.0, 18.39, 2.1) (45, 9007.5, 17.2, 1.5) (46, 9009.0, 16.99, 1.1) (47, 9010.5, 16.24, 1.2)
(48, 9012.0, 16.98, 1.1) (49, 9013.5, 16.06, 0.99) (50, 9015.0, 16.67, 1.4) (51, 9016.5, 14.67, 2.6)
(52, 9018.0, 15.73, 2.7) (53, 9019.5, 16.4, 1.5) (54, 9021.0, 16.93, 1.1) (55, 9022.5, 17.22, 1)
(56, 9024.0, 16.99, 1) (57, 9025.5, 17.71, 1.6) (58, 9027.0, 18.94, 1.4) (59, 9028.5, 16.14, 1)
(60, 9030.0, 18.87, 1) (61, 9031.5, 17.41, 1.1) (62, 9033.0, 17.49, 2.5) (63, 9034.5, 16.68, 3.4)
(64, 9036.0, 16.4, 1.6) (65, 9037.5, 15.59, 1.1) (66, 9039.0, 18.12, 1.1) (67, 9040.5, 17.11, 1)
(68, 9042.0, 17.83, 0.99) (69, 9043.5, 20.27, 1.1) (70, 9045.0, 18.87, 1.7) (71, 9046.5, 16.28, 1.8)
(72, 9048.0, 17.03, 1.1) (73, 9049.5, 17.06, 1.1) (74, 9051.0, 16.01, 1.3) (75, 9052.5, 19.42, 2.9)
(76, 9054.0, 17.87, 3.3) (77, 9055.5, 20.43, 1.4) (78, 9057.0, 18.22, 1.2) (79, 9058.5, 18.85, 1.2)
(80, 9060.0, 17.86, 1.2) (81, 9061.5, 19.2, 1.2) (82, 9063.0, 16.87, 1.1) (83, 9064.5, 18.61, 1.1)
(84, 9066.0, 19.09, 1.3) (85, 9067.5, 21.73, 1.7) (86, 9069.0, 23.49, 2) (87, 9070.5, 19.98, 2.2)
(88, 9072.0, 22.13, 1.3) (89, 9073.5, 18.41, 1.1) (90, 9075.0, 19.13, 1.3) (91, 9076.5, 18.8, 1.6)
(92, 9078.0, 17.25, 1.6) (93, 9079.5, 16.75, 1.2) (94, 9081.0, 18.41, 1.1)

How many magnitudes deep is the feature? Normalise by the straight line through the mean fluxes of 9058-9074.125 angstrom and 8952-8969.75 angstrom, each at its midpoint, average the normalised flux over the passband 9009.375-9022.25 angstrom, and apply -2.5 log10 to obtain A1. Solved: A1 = 0.12 mag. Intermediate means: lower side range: 16.5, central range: 16.3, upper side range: 19.7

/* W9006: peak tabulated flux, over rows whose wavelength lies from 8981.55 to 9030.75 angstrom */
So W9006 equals 19.85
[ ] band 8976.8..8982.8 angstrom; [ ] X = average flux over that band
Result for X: 17.1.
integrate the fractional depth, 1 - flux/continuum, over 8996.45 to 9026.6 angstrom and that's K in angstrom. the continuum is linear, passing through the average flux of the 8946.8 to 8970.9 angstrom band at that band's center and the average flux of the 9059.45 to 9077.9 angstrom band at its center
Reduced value 1.8 angstrom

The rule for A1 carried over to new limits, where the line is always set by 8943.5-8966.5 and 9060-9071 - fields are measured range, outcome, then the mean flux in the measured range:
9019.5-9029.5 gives 0.07 mag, 17.3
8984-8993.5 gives -0.05 mag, 18.1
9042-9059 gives 0.06 mag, 18.2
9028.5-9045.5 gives 0.07 mag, 17.6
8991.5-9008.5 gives 0.02 mag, 17.3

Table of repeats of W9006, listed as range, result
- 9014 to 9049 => 20.27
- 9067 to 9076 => 23.49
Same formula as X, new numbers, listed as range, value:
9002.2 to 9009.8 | 17.3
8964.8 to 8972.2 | 18.1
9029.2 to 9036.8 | 17.4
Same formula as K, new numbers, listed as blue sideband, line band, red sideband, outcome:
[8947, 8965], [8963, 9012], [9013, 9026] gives -4.17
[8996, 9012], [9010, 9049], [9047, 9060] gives 1.17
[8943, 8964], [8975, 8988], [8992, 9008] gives -0.48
